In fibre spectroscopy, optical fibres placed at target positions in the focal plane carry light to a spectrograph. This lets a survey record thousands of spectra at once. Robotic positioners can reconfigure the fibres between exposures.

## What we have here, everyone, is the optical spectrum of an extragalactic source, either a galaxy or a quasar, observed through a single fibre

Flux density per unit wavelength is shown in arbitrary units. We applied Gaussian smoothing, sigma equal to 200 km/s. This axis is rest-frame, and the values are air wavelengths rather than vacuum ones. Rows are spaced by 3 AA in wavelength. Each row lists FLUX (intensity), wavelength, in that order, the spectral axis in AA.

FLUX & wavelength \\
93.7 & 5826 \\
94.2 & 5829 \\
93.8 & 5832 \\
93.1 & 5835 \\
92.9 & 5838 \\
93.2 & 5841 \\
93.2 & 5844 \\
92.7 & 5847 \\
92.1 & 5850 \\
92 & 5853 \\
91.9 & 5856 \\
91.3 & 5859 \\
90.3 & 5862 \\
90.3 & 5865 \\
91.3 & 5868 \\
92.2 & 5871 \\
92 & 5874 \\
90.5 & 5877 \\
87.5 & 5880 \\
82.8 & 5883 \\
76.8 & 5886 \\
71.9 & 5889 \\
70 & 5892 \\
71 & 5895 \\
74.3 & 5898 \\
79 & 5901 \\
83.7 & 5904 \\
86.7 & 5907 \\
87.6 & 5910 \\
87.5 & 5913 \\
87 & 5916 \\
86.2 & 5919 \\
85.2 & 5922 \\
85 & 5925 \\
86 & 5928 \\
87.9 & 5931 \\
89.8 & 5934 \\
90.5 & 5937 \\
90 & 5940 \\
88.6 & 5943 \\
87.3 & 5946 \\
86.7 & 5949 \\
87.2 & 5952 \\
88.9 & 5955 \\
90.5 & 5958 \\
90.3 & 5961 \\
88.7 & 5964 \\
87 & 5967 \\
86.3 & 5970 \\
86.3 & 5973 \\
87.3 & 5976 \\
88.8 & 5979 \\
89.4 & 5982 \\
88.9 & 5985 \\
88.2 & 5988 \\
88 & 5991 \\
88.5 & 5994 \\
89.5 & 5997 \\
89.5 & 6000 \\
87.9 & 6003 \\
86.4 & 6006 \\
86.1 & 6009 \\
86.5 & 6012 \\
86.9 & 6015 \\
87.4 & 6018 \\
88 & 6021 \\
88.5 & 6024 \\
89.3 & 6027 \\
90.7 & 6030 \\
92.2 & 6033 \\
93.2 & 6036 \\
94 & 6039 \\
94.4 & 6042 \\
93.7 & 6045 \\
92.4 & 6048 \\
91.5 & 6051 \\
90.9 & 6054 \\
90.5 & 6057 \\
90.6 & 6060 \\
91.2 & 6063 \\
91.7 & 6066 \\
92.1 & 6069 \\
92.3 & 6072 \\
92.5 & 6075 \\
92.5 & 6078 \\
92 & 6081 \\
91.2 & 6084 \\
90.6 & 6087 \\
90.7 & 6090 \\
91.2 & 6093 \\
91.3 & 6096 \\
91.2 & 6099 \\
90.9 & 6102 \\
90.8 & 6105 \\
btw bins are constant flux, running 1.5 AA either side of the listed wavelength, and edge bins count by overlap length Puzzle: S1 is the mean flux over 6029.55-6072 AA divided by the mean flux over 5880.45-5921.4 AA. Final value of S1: 1.14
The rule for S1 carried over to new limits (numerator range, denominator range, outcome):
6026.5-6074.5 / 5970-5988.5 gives 1.05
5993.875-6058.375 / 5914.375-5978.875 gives 1.02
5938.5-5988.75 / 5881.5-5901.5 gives 1.18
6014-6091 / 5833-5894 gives 1.03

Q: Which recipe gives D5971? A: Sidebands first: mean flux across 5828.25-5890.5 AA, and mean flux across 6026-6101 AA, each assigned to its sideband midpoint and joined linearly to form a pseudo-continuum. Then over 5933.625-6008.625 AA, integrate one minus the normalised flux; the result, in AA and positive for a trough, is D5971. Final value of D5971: 2.1 AA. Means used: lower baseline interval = 89.8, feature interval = 88.4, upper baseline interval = 91.8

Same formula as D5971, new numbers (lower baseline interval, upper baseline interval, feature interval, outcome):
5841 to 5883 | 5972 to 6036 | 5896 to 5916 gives 1.6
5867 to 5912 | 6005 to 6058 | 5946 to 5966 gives -0.6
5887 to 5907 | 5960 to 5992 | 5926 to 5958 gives -2.1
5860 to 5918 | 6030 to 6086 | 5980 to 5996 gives 0.0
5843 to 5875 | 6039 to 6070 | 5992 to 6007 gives 0.6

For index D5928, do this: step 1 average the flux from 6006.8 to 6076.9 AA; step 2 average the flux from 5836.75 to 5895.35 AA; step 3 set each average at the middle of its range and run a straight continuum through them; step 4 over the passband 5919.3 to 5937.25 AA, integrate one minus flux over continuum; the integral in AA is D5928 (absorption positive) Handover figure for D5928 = 0.3 AA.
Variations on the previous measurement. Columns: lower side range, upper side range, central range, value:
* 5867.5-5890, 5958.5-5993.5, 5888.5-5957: 1.9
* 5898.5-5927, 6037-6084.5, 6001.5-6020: 0.6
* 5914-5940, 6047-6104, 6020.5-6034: 0.0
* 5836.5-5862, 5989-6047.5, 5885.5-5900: 3.0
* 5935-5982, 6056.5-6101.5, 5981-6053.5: 0.2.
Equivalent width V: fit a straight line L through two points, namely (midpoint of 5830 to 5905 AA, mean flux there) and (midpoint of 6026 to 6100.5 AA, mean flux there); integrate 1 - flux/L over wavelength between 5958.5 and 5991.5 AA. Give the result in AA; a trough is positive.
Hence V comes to 0.5 AA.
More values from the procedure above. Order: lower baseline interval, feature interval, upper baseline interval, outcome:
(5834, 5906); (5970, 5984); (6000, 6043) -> 0.1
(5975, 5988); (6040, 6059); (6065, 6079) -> -0.2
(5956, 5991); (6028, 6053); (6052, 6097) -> -0.6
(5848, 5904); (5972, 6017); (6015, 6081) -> 0.7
